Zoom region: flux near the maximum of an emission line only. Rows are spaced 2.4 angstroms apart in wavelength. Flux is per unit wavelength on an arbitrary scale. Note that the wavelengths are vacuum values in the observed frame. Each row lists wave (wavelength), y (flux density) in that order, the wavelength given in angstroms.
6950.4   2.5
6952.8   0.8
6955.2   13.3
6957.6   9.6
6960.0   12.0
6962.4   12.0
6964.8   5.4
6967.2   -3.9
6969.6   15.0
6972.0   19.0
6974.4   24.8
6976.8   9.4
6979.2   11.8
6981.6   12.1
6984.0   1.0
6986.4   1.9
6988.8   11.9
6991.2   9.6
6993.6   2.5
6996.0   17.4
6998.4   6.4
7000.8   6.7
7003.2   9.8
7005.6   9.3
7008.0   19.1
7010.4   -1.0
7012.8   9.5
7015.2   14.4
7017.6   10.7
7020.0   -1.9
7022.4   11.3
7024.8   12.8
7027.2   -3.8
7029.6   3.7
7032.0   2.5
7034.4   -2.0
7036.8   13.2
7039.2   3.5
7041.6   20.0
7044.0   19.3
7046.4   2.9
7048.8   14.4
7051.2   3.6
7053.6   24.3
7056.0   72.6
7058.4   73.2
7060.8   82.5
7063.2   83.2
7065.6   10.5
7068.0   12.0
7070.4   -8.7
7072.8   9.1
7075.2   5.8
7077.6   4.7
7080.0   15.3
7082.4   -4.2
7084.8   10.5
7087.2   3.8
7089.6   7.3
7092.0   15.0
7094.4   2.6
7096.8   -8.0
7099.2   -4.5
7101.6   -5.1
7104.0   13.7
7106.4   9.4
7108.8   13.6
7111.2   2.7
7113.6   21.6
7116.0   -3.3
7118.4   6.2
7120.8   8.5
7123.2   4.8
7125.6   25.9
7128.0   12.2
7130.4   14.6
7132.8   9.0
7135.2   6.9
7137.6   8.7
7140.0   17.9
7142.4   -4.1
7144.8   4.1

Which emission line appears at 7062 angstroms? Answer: [O II]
